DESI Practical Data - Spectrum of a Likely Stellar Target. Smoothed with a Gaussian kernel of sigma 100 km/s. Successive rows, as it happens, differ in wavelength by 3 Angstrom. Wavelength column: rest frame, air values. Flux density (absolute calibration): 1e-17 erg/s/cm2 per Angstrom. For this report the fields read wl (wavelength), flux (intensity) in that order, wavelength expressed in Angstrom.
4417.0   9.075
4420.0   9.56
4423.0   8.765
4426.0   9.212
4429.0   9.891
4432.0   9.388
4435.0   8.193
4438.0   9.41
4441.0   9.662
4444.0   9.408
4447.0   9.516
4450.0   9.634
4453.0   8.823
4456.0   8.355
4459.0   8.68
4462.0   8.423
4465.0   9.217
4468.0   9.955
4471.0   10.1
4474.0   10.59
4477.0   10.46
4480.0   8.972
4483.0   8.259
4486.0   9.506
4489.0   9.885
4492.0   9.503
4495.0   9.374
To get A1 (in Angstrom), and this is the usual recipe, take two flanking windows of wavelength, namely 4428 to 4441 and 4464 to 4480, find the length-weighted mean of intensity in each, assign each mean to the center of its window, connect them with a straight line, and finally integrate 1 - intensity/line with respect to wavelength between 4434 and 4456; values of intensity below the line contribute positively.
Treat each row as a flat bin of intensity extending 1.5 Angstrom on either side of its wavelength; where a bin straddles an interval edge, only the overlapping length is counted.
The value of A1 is 0.6 Angstrom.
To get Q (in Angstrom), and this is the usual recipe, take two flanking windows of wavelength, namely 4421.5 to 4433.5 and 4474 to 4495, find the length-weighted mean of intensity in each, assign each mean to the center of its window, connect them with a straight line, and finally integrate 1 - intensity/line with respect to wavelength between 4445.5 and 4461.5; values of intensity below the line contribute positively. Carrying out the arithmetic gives 0.74 Angstrom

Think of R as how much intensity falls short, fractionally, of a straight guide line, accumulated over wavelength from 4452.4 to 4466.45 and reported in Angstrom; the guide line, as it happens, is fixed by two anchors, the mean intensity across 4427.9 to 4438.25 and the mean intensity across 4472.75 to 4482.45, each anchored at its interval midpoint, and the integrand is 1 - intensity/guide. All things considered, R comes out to 1.3 Angstrom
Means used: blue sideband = 9.17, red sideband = 9.82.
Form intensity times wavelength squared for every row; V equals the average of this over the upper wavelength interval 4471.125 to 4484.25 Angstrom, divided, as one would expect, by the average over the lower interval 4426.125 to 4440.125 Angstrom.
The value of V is 1.07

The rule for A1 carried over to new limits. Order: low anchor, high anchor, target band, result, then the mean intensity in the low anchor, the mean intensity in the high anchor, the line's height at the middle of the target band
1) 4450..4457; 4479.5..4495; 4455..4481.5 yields -1.2 Angstrom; 8.83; 9.26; 9.02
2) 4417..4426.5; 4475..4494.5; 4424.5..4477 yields -0.3 Angstrom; 9.16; 9.46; 9.3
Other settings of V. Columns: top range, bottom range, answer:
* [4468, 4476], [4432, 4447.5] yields 1.13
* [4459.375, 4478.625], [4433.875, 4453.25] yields 1.06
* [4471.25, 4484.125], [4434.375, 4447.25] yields 1.06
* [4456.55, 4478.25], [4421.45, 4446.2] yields 1.05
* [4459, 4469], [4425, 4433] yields 0.97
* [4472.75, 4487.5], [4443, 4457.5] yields 1.06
